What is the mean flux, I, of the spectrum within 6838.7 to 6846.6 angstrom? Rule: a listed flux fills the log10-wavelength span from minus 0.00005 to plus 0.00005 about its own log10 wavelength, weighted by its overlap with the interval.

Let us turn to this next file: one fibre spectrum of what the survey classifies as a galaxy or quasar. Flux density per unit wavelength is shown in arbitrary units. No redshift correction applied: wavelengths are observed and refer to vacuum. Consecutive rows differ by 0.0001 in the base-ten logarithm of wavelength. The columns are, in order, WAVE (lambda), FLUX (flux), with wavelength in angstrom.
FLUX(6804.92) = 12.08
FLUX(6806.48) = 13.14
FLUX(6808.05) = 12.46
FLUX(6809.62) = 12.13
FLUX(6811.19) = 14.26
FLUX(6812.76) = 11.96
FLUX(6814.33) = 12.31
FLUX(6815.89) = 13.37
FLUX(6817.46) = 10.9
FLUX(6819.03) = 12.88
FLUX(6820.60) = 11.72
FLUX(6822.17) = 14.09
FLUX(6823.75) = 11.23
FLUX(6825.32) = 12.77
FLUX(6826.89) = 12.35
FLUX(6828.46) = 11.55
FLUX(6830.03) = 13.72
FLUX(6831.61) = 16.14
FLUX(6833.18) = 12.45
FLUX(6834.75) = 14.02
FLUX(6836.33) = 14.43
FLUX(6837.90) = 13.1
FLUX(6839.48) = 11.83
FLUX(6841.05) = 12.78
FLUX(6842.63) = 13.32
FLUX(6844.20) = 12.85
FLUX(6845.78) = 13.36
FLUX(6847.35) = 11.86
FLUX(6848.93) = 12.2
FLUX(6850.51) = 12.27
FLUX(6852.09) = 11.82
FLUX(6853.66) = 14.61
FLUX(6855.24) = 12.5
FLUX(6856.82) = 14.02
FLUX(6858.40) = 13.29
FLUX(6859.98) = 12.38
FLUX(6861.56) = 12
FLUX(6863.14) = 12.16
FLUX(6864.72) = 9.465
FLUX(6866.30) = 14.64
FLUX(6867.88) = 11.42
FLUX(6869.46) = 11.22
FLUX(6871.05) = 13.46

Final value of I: 12.8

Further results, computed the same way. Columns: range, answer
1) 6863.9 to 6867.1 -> 12.1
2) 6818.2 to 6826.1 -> 12.5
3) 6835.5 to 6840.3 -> 13.1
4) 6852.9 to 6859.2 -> 13.6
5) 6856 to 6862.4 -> 12.9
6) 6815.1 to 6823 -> 12.6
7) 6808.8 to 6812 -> 13.2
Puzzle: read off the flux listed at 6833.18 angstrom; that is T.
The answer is 12.45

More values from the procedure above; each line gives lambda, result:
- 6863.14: 12.16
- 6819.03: 12.88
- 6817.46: 10.9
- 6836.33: 14.43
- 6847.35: 11.86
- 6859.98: 12.38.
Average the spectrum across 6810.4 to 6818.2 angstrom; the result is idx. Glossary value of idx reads 12.6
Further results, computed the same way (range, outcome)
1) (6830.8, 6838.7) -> 14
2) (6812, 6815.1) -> 12.1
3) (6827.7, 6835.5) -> 13.6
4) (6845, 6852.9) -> 12.3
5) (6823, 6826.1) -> 12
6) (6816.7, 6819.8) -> 11.9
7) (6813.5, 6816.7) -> 12.8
